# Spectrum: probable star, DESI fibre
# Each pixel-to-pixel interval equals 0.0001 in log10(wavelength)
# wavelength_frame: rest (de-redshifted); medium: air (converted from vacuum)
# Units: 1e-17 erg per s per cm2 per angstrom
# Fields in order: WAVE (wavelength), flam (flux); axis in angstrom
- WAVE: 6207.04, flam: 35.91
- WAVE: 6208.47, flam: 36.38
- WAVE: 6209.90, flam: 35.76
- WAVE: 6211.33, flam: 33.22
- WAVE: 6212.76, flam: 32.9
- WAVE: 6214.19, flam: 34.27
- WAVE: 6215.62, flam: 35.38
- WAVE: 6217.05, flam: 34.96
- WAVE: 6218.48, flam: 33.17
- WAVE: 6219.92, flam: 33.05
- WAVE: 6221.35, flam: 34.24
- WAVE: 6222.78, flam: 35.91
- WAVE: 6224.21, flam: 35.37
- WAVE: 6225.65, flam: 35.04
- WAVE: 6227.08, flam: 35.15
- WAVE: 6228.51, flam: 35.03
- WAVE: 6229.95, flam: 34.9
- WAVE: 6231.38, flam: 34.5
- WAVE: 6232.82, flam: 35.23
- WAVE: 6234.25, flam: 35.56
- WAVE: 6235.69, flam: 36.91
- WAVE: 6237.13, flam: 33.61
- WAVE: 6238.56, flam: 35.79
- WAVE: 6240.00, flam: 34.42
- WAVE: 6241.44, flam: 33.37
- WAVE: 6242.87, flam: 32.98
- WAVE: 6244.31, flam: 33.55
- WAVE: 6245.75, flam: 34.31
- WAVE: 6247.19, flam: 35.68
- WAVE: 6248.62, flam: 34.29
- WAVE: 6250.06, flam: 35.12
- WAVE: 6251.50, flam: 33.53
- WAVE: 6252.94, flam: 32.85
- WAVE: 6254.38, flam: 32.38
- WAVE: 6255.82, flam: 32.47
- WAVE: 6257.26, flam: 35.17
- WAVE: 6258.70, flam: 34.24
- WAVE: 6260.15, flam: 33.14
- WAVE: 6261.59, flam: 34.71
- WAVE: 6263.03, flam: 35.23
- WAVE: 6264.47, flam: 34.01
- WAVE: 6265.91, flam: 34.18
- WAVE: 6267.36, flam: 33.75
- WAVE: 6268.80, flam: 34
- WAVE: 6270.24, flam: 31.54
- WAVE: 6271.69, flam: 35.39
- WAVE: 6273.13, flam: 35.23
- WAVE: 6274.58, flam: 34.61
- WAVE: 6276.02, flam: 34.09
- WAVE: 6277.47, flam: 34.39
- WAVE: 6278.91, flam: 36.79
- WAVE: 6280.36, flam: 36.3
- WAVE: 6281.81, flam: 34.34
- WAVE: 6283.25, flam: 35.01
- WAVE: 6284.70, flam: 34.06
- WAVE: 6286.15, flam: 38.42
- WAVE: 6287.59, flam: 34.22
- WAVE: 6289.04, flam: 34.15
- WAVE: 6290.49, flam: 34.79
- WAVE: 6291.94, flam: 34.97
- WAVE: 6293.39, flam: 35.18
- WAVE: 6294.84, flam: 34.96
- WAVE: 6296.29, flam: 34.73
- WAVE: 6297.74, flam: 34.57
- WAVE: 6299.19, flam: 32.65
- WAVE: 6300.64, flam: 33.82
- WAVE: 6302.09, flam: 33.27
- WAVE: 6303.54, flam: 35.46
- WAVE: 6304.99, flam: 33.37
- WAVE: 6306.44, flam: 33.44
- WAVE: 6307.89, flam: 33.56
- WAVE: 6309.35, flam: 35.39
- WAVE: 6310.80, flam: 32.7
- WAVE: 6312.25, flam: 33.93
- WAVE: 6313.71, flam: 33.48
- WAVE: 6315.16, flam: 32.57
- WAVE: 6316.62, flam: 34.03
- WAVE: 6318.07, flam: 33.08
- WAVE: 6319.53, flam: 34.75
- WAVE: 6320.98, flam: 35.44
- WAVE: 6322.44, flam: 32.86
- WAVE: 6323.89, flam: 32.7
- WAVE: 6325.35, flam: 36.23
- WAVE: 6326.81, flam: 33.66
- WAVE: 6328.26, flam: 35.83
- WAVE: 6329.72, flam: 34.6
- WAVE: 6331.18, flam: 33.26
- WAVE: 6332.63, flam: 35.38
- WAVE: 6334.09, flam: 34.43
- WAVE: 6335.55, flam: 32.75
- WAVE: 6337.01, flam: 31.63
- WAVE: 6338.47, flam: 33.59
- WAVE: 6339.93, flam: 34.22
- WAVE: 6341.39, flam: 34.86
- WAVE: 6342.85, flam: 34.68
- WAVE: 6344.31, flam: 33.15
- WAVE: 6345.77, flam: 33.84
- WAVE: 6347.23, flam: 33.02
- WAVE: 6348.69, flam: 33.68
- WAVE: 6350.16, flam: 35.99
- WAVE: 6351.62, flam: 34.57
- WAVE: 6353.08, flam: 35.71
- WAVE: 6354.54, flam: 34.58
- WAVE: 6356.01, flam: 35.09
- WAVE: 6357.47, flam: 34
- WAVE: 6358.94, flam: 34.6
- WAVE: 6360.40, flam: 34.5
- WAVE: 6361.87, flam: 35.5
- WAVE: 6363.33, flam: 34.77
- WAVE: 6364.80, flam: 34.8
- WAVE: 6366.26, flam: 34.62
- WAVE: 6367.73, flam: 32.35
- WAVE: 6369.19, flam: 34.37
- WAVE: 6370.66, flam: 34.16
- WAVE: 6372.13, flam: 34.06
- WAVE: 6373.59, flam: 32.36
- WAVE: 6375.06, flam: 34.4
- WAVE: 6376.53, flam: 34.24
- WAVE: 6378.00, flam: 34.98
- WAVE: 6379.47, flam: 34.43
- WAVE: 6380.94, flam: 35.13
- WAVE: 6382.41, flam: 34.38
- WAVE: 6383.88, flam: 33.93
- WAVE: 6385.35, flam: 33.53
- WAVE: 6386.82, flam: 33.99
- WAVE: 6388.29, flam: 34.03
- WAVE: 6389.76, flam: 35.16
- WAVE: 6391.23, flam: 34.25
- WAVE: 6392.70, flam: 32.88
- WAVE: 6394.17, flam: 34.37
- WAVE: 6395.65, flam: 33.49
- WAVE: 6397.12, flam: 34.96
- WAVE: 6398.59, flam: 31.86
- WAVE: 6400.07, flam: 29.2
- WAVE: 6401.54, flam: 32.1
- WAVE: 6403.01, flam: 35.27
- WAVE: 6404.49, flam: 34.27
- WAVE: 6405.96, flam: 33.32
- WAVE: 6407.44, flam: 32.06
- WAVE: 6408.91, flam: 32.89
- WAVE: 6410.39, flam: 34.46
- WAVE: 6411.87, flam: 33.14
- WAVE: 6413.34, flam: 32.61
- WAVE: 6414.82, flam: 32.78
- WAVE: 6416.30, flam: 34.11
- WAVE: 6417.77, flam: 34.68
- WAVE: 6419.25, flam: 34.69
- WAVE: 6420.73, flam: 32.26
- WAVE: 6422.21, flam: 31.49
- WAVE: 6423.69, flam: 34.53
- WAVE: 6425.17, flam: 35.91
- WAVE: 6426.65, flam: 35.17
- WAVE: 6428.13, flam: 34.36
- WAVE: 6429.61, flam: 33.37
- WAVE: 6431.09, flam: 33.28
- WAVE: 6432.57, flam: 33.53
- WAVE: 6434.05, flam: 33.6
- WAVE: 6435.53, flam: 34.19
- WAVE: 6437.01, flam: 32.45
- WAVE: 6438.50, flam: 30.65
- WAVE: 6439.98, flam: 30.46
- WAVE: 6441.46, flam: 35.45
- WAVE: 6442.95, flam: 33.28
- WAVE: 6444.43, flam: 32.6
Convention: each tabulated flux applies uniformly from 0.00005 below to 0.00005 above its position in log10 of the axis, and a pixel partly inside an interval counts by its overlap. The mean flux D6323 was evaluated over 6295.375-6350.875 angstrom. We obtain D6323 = 34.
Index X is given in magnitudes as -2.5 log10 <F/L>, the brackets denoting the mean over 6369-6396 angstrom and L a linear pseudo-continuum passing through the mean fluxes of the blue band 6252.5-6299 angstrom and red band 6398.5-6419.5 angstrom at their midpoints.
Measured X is -0.02 mag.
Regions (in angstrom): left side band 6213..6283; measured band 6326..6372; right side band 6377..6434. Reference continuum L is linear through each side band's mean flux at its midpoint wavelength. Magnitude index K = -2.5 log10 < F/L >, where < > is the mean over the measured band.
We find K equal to -0.009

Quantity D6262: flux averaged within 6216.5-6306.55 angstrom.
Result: 34.5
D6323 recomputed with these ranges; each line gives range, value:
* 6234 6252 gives 34.5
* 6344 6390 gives 34.3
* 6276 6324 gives 34.4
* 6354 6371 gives 34.4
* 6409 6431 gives 33.8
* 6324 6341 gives 34.1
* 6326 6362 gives 34.3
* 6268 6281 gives 34.7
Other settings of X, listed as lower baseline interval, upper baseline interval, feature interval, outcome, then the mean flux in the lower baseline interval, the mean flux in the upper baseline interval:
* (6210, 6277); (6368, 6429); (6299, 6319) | 0.01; 34.3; 33.8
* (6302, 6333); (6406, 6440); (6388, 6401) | 0.01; 34.1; 33.4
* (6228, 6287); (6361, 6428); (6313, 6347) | 0.01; 34.5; 33.8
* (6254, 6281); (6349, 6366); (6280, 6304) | -0.01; 34.3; 34.9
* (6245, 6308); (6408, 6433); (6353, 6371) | -0.02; 34.4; 33.7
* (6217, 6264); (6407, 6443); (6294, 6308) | 0.00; 34.4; 33.4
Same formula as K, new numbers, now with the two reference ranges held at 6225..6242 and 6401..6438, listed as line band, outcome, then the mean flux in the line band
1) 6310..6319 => 0.033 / 33.3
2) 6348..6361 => -0.021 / 34.7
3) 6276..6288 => -0.024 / 35.4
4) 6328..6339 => 0.012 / 33.9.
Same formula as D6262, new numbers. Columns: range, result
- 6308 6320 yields 33.7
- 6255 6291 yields 34.6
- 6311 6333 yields 34.1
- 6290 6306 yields 34.3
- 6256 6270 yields 34.1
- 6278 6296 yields 35.2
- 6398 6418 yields 33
